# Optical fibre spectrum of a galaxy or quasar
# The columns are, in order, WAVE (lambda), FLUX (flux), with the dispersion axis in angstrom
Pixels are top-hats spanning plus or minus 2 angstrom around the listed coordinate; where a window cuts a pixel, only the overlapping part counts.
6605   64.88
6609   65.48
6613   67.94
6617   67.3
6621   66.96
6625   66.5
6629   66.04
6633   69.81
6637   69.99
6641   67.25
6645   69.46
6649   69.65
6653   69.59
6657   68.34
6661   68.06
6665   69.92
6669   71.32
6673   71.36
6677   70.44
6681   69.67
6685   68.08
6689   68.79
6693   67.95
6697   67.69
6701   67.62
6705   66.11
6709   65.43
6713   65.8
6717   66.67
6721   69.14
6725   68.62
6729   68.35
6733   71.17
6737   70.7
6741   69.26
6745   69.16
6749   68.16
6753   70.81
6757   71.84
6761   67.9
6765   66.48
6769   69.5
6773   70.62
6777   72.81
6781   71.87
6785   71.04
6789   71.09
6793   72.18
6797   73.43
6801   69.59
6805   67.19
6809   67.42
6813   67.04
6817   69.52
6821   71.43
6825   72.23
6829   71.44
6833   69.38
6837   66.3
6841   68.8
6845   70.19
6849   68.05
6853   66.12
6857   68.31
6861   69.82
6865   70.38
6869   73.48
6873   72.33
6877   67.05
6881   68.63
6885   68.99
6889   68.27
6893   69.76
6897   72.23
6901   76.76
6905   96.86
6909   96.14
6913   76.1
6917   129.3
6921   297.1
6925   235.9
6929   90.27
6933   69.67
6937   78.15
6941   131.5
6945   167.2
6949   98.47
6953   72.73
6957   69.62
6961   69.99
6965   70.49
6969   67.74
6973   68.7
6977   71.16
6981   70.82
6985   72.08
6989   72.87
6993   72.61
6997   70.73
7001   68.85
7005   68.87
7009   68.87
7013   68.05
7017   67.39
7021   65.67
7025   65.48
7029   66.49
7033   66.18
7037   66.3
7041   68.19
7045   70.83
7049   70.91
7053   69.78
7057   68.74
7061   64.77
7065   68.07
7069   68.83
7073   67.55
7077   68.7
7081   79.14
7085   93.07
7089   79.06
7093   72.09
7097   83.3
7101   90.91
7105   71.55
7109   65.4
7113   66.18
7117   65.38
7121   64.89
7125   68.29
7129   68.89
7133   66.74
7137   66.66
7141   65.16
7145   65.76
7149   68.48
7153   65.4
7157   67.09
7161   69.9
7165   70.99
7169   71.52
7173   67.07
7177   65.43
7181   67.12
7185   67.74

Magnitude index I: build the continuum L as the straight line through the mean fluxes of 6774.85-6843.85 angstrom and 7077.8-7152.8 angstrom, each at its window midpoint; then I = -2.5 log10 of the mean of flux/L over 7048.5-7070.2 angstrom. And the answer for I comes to 0.052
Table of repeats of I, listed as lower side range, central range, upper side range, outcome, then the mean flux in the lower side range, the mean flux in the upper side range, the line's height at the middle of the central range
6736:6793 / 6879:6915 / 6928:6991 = 0.03 mag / 70.2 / 83.7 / 79.4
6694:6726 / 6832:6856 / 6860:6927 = 0.32 mag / 67.1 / 101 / 91.9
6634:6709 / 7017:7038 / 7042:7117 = 0.10 mag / 68.9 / 73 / 72.5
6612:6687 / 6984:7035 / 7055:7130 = 0.05 mag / 68.8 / 72.4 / 71.7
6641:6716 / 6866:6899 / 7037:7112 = 0.01 mag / 68.6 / 73.1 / 70.9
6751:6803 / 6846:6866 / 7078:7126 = 0.05 mag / 70.7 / 74.9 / 71.7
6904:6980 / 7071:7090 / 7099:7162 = 0.02 mag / 108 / 68.5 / 79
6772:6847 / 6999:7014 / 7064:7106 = 0.09 mag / 70.2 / 76.9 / 75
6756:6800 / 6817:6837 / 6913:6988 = 0.15 mag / 70.7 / 106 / 80.8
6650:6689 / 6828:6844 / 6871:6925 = 0.33 mag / 69.6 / 102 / 93.2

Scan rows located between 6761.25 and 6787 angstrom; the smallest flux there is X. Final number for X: 66.48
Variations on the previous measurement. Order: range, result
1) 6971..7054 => 65.48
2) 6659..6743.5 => 65.43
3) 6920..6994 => 67.74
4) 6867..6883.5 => 67.05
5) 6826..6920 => 66.12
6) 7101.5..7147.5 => 64.89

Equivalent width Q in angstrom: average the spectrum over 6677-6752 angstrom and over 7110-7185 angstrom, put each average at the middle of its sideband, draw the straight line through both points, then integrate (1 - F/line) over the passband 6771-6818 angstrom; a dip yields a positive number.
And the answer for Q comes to -1.51 angstrom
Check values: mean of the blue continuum 68.3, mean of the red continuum 67.3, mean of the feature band 70.3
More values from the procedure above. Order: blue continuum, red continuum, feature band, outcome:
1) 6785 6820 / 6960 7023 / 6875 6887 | 0.3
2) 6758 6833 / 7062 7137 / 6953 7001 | 0.6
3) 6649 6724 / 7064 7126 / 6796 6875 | 0.8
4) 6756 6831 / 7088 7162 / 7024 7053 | 0.8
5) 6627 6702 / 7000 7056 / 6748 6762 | -0.2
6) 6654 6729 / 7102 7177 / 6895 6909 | -3.3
